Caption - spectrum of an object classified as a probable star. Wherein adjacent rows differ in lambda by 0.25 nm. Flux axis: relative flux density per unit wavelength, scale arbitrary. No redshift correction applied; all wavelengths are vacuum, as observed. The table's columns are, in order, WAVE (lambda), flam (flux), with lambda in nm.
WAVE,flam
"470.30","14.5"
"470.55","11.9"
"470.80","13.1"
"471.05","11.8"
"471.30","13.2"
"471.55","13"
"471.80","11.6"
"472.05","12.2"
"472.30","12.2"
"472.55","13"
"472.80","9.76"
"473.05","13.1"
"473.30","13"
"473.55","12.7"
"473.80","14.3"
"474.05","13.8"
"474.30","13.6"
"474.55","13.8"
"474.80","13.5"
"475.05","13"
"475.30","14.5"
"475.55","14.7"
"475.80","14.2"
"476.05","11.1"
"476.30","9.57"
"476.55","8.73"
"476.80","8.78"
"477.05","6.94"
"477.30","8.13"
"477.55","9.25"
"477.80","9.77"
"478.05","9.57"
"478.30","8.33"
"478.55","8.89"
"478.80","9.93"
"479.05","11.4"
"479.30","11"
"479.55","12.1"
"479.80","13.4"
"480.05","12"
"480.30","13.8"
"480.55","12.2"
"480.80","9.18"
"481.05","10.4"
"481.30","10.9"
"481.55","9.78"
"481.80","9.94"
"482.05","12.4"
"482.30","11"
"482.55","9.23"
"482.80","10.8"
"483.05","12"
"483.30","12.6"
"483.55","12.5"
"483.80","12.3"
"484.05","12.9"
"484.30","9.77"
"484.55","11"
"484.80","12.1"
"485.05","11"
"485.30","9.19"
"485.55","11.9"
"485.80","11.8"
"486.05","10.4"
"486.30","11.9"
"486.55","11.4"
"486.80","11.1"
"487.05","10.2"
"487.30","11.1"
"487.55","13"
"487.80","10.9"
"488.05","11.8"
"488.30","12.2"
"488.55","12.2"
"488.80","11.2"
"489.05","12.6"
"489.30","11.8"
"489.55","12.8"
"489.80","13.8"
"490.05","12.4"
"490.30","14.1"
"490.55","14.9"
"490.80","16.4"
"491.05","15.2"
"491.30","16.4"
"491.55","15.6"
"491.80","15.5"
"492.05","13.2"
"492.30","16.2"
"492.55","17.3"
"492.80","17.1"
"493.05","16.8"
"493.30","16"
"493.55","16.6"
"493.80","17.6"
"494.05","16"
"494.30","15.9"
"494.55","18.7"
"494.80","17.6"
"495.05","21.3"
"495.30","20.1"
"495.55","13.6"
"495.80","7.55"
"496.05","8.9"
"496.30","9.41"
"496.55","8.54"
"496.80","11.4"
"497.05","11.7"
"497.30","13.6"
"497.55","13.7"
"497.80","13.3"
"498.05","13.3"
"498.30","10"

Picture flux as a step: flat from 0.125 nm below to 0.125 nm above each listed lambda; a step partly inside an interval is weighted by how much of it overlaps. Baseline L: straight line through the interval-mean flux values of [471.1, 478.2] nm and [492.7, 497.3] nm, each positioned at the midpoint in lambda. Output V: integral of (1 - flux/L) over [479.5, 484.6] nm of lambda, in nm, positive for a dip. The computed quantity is 0.559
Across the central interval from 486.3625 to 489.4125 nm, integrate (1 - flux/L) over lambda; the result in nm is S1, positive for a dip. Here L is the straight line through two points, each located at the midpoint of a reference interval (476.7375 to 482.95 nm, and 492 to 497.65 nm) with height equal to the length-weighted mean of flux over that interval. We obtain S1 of 0.26 nm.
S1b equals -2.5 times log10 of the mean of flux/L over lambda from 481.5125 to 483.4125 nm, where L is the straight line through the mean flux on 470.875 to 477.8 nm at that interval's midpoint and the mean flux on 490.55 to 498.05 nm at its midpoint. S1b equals 0.19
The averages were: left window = 11.9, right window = 14.8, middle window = 11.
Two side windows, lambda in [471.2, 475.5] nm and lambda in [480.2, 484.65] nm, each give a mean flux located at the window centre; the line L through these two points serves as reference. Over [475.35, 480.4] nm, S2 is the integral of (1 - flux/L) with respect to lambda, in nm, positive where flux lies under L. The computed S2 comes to 0.62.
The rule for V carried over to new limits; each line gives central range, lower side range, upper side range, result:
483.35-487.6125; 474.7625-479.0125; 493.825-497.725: 0.24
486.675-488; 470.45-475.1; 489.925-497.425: 0.27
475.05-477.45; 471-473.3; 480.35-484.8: 0.21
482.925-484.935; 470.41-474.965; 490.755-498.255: 0.28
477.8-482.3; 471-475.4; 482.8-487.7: 0.45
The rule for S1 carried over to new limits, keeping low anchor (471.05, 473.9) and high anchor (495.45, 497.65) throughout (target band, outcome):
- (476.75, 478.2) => 0.409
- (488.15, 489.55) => -0.083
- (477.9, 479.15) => 0.258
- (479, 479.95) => 0.001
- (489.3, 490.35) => -0.159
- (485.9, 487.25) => 0.062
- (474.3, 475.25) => -0.092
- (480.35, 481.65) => 0.134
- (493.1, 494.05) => -0.478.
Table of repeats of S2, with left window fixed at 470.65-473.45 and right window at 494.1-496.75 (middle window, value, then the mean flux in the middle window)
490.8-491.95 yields -0.16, 15.7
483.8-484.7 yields 0.13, 11.4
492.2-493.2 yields -0.21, 16.8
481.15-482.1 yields 0.18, 10.6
